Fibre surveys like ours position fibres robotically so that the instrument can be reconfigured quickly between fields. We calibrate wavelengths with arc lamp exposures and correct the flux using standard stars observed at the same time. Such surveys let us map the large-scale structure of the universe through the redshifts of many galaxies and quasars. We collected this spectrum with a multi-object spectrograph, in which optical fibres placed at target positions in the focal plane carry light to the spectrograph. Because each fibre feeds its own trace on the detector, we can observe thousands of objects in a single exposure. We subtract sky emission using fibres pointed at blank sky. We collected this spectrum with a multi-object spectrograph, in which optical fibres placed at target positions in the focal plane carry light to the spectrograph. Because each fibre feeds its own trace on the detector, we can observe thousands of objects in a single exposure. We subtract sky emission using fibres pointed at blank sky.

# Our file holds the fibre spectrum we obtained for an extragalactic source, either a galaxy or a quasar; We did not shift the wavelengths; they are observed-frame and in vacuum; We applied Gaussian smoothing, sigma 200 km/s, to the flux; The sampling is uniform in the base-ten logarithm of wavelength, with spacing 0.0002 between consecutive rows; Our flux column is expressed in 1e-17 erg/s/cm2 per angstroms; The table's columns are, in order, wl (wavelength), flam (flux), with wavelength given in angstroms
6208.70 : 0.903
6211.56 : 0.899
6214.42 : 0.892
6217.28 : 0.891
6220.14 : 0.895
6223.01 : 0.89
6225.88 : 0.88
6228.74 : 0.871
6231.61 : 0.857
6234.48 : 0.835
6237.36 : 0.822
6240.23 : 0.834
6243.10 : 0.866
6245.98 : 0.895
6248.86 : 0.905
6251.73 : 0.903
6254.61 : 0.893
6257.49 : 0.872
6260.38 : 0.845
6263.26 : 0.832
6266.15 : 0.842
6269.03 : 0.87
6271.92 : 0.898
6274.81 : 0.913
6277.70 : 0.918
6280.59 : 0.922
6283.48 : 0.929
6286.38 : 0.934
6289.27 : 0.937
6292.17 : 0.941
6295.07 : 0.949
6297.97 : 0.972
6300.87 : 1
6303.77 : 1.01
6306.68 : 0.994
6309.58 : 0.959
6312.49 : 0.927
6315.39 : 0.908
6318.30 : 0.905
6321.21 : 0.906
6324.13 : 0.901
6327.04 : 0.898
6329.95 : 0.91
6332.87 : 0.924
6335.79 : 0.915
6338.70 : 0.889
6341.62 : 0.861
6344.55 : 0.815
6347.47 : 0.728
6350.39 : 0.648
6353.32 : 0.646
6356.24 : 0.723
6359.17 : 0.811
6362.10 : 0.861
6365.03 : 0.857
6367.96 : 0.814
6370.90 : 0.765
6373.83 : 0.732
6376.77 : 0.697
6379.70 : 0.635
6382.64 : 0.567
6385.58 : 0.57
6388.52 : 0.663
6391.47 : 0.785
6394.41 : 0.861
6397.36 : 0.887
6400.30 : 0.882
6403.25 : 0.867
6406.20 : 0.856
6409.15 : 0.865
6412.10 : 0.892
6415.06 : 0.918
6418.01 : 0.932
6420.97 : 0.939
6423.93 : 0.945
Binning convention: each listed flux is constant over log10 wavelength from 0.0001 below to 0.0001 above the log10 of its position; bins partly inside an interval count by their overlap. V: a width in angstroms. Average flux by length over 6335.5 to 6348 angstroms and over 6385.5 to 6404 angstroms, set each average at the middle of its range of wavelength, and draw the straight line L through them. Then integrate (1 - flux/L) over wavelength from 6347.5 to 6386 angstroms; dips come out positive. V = 4.8 angstroms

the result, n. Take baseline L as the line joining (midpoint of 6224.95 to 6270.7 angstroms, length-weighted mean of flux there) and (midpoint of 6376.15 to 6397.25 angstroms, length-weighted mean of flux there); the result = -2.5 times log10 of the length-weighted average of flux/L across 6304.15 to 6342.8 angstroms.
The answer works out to -0.19 mag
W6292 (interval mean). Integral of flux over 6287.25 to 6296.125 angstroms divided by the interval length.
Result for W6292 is 0.942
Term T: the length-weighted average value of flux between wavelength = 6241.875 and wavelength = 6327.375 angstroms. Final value 0.915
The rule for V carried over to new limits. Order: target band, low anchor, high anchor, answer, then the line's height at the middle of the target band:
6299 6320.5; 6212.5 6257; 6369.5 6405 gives -3.85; 0.811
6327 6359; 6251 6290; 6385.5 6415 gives 1.77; 0.857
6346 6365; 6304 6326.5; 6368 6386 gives 0.45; 0.767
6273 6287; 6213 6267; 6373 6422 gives -1.16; 0.851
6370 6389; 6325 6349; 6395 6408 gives 4.64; 0.871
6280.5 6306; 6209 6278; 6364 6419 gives -3.35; 0.847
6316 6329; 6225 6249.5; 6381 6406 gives -1.53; 0.808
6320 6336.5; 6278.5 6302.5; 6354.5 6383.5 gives -1.10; 0.852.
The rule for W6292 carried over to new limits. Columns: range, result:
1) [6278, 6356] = 0.895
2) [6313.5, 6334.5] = 0.908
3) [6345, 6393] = 0.721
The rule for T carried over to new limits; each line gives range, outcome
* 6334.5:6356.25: 0.781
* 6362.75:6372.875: 0.812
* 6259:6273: 0.857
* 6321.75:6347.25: 0.882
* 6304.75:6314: 0.962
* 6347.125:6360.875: 0.713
